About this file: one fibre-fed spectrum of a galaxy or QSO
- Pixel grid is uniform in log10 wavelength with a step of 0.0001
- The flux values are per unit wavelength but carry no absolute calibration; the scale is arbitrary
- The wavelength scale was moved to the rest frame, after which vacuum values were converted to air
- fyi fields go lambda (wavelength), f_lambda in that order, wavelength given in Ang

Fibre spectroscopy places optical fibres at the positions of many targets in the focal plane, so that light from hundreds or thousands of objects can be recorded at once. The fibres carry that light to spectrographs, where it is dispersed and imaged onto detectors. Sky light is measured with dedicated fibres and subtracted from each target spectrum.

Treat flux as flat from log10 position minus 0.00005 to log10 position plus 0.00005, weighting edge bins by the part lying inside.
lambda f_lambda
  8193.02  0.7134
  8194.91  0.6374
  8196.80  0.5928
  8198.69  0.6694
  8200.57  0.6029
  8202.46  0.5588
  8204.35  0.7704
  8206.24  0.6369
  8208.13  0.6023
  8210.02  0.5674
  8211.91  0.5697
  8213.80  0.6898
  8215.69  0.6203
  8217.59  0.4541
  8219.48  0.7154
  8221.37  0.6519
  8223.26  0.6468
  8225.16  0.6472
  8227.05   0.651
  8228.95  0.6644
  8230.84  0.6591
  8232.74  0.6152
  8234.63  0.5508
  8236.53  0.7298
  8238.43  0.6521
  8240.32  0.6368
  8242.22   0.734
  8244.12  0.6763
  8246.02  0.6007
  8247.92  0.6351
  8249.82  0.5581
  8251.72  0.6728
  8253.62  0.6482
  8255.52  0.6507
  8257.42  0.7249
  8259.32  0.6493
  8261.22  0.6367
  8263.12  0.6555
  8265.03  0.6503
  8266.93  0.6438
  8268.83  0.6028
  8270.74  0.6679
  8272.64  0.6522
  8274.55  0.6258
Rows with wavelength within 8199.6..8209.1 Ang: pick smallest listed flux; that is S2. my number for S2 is 0.5588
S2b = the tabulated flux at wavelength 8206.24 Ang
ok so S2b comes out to 0.6369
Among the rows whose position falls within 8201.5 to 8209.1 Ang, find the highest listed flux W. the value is 0.7704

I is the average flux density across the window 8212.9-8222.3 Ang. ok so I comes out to 0.626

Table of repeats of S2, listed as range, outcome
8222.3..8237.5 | 0.5508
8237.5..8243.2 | 0.6368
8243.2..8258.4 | 0.5581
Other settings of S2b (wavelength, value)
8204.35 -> 0.7704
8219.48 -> 0.7154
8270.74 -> 0.6679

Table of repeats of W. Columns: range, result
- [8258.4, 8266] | 0.6555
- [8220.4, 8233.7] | 0.6644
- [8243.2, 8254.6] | 0.6763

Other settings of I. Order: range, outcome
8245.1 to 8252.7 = 0.617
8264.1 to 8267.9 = 0.648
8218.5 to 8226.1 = 0.665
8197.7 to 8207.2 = 0.648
